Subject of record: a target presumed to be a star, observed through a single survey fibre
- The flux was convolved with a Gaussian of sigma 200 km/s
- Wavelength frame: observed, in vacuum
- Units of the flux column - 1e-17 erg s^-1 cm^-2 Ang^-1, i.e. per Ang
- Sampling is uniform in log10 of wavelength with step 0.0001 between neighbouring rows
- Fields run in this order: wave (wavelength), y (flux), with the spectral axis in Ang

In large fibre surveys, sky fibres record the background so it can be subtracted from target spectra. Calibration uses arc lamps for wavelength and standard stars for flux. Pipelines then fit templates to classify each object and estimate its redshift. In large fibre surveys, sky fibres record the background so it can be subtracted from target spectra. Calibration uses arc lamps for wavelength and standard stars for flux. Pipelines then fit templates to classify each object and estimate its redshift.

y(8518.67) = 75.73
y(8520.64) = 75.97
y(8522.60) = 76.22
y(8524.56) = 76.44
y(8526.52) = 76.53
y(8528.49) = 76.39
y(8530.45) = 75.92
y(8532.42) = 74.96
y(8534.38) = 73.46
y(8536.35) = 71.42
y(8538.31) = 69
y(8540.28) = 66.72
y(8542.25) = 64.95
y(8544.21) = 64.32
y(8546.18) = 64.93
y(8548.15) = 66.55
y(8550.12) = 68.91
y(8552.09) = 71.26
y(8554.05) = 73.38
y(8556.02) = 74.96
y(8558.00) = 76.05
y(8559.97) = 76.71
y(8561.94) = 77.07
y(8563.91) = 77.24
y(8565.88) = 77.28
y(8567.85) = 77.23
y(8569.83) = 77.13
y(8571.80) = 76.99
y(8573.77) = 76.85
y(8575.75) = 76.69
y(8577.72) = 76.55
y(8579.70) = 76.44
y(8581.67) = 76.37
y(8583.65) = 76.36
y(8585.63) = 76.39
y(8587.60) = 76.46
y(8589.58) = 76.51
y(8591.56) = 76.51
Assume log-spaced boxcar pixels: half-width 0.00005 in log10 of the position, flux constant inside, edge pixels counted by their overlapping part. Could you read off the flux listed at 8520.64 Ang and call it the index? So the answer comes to 75.97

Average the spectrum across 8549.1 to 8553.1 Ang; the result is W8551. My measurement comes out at 70.2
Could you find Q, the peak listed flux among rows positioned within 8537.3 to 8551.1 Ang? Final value 69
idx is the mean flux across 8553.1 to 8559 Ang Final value 74.7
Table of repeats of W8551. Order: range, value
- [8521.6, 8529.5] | 76.4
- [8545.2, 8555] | 69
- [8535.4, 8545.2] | 67.3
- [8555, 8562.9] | 76.1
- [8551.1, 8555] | 72.5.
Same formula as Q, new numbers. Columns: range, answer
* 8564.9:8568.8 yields 77.28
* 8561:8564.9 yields 77.24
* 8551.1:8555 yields 73.38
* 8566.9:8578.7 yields 77.23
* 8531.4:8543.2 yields 74.96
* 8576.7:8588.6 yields 76.55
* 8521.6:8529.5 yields 76.53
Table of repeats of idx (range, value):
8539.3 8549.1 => 65.5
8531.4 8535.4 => 74.1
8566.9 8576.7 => 76.9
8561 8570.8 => 77.2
